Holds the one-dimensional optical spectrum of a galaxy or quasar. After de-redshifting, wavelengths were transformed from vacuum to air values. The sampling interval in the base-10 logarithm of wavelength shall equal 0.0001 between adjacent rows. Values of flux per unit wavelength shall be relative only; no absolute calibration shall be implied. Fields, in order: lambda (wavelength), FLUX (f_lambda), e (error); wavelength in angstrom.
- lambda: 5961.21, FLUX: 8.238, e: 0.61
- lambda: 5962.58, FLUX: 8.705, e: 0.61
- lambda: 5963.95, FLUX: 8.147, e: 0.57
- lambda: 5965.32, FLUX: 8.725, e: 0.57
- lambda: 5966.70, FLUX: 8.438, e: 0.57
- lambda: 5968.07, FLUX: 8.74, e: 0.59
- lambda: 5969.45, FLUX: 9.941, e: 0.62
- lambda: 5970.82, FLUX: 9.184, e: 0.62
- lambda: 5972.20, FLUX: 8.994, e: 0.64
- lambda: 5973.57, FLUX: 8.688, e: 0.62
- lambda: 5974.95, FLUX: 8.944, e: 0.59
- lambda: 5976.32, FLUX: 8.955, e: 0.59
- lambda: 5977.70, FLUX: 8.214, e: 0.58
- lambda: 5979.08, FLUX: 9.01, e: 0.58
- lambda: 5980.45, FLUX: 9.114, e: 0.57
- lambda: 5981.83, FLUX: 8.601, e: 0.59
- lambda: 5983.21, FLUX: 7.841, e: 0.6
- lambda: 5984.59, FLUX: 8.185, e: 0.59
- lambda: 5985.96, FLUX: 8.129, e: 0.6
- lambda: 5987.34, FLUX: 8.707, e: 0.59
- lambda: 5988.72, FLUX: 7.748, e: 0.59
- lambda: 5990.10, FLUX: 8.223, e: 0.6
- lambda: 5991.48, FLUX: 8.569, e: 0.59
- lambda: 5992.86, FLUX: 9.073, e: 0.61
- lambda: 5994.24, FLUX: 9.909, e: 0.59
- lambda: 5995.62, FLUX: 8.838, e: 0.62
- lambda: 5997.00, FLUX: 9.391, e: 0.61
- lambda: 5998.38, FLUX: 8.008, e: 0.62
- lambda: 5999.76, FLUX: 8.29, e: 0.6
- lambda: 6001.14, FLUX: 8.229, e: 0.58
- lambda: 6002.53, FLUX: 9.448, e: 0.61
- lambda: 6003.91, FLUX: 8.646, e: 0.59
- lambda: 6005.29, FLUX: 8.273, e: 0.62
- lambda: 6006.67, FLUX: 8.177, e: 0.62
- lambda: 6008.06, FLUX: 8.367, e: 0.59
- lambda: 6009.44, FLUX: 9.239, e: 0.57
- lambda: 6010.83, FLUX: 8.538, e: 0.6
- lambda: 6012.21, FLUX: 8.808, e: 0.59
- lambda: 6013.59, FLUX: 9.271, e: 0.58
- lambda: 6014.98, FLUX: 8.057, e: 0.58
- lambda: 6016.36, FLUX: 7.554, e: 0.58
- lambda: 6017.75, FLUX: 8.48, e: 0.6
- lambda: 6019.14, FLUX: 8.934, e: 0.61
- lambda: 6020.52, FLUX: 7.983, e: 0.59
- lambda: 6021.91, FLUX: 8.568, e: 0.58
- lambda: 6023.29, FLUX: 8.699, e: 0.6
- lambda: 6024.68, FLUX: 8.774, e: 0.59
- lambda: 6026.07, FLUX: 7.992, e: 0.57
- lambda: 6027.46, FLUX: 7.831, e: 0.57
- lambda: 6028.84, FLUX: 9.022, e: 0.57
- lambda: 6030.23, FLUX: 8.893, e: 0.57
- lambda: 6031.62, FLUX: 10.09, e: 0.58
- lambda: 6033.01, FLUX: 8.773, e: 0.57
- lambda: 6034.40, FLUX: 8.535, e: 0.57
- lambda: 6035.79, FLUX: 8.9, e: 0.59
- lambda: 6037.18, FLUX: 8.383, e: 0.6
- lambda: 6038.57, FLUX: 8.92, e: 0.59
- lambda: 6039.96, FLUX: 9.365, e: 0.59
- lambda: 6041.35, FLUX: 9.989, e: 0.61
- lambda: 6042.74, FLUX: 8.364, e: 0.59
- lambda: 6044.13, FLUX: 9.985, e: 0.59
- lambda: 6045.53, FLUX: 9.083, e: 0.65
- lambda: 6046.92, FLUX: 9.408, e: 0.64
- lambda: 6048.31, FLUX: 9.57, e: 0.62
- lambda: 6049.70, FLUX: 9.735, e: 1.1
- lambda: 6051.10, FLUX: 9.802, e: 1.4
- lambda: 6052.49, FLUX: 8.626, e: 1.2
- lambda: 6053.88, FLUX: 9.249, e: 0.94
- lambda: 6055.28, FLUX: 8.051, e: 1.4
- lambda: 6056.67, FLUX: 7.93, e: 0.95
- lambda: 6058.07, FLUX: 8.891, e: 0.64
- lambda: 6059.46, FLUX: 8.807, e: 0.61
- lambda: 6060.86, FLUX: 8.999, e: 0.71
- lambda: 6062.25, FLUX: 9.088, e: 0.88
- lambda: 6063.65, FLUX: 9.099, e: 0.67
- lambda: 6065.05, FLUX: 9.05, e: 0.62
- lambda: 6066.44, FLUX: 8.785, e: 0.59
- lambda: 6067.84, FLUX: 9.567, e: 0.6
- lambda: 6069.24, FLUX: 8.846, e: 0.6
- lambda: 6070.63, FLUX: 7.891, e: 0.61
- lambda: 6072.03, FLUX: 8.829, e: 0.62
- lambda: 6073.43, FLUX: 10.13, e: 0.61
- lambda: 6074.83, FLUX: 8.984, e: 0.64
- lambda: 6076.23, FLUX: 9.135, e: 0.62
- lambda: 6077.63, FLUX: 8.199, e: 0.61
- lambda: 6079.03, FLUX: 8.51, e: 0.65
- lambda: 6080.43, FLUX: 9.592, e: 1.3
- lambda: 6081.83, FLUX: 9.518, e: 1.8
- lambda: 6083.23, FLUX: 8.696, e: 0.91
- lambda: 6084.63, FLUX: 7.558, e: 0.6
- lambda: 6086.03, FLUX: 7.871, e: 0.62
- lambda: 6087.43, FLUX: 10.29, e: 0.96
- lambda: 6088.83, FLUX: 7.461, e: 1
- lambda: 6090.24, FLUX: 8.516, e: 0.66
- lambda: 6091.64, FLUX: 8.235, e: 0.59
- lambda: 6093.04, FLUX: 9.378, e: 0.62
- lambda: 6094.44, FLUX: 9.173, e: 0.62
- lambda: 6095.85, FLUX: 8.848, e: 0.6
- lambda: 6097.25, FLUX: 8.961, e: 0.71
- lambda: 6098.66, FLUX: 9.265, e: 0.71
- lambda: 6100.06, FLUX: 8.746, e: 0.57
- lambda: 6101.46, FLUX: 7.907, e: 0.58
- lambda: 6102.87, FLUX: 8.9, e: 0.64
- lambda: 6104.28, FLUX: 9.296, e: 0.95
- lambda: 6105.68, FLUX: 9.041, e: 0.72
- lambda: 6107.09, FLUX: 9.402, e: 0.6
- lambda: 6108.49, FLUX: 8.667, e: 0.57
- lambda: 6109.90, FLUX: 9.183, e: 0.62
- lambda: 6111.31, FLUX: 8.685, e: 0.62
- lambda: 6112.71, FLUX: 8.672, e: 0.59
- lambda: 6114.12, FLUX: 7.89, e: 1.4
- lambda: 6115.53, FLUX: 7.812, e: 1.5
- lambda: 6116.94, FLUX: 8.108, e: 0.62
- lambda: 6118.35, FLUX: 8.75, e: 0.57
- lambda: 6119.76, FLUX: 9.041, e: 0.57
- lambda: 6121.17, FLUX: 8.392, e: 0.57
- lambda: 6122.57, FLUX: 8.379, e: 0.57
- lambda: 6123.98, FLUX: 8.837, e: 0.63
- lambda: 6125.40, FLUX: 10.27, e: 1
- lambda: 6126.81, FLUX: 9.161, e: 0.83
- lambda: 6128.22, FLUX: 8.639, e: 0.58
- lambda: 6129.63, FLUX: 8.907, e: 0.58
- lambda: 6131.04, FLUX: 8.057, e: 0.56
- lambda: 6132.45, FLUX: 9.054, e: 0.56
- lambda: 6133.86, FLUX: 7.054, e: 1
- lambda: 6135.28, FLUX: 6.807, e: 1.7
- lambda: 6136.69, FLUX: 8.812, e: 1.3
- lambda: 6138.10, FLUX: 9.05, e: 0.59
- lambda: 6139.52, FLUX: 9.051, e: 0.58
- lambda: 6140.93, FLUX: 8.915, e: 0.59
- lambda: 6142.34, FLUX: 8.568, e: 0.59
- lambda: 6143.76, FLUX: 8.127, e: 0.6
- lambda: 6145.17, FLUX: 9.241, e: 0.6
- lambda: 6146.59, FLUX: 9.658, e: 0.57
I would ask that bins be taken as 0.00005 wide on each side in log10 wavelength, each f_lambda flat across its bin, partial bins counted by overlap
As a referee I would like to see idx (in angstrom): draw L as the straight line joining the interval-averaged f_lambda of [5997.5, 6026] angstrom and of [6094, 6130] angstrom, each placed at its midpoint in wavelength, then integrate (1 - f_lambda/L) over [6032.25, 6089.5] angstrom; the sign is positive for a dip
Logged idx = -1.91 angstrom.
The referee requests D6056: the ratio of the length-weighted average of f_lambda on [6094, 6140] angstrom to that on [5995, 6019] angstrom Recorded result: 1.0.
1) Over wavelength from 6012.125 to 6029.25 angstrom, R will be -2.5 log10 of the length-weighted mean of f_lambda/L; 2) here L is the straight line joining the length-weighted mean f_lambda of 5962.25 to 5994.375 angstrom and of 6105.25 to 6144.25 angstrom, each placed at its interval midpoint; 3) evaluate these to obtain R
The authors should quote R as 0.03 mag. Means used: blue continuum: 8.68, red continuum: 8.62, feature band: 8.44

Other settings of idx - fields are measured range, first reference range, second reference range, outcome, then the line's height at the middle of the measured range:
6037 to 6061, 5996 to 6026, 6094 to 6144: -1.4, 8.6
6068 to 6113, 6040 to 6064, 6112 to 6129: 0.1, 8.86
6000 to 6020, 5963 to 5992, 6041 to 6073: 0.5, 8.79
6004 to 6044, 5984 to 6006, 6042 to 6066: 0.6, 8.82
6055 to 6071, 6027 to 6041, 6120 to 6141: 0.1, 8.83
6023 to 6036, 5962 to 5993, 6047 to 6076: 0.2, 8.87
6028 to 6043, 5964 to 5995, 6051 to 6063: -0.5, 8.76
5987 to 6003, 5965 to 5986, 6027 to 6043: 0.2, 8.82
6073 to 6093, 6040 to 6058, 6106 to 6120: 0.2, 8.86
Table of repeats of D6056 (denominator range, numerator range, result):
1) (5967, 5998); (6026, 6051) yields 1.04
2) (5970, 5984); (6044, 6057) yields 1.04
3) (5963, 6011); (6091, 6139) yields 1.00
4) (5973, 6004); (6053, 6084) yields 1.03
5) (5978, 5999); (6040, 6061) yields 1.06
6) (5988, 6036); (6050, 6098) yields 1.03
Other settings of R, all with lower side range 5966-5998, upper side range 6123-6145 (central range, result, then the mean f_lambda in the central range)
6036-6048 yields -0.059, 9.19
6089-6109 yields -0.023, 8.85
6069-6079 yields -0.020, 8.84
